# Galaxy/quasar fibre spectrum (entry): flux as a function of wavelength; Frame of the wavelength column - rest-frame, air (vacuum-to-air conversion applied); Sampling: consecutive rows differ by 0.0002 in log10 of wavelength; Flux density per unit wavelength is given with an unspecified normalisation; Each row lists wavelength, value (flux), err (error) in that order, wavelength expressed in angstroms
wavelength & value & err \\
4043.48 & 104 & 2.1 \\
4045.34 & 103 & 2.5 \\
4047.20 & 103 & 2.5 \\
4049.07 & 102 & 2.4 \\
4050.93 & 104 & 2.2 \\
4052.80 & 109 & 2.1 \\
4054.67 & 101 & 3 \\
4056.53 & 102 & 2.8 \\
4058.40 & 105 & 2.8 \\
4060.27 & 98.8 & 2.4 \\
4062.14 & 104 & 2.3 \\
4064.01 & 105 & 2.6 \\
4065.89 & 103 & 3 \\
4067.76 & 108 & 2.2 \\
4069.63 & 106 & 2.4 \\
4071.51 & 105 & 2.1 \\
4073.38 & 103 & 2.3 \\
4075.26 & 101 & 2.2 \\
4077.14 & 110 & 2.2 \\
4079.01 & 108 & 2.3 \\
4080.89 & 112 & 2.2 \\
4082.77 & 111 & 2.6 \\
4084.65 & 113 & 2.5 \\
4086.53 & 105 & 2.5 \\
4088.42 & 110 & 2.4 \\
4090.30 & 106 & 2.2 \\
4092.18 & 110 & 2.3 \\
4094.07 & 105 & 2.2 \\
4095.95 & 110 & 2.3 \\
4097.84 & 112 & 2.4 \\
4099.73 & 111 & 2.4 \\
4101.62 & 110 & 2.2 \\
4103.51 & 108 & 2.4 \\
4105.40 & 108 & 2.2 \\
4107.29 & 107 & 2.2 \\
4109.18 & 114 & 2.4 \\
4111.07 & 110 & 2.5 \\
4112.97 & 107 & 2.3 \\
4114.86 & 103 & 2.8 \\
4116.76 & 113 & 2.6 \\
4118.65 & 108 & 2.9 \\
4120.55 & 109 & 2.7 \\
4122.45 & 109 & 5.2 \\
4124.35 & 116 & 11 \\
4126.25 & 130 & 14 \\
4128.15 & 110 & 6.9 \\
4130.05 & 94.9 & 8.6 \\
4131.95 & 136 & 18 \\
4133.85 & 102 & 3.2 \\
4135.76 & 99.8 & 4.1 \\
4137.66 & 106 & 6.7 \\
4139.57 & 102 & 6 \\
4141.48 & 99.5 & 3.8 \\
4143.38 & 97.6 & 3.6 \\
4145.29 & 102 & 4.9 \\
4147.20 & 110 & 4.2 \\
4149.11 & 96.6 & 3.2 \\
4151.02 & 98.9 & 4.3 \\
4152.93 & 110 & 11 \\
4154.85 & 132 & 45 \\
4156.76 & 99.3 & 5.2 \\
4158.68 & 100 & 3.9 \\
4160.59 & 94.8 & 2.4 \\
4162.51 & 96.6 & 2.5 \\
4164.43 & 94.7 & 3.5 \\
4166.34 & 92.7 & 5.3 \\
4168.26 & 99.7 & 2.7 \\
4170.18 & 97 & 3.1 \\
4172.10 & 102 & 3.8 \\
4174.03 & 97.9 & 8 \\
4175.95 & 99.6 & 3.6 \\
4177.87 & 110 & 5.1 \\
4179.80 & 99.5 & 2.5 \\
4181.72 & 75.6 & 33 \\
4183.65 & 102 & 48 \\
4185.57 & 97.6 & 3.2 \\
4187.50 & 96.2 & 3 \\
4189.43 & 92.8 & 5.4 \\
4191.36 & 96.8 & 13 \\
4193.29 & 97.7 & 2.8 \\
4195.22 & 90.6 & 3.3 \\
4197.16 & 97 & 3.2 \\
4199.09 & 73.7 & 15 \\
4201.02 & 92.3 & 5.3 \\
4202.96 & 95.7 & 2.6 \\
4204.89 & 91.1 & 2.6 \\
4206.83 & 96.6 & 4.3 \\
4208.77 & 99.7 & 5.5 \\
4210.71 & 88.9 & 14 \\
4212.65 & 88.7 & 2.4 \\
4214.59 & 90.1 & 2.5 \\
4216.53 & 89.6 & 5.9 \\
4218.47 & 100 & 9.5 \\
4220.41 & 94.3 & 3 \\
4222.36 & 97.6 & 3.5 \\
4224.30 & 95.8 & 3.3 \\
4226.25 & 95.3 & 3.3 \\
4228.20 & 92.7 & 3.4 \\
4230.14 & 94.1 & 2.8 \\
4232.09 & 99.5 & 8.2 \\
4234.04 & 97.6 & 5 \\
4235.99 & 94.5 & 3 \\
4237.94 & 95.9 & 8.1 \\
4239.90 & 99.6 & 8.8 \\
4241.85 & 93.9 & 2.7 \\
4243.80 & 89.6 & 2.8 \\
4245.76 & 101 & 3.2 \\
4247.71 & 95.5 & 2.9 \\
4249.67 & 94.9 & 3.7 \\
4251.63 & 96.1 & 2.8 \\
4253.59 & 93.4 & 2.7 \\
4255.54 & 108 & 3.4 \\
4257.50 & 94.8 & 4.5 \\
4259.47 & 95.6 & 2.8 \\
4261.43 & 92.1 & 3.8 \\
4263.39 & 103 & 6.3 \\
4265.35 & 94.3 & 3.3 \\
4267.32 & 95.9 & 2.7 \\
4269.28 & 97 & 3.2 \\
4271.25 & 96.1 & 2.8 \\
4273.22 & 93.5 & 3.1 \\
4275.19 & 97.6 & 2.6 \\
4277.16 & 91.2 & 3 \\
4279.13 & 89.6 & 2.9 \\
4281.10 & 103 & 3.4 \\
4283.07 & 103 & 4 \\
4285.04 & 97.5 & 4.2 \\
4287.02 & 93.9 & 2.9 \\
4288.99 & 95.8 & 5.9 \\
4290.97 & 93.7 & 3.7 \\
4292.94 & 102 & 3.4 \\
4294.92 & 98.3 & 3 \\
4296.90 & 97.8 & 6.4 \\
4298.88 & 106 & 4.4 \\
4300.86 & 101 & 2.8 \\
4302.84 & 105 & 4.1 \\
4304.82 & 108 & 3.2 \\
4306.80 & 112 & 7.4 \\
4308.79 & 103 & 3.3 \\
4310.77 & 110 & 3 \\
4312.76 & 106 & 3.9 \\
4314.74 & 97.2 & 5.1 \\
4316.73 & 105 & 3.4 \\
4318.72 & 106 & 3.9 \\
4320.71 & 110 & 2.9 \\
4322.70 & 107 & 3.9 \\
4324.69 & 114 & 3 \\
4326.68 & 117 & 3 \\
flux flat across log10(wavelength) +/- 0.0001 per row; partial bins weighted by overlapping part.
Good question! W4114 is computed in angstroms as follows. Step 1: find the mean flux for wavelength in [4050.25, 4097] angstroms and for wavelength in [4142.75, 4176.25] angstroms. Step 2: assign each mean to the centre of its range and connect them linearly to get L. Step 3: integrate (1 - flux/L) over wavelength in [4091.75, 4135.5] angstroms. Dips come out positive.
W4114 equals -2.7 angstroms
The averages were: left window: 106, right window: 101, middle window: 110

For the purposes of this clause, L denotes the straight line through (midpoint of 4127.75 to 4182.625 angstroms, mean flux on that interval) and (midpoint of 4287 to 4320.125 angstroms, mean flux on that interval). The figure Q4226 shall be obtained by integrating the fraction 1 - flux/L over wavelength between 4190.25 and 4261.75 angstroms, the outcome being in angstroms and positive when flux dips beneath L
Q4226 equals 5.4 angstroms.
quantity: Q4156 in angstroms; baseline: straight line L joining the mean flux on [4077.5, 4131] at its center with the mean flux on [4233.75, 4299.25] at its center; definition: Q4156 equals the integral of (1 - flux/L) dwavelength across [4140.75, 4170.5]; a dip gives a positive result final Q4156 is 1.16 angstroms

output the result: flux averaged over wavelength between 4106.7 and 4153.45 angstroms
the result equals 108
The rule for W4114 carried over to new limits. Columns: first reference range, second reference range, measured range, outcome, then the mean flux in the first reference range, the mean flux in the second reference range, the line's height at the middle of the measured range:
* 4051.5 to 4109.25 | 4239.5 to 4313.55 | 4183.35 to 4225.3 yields 3.30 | 107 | 98.6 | 102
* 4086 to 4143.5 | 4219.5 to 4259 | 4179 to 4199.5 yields 1.65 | 109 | 96.2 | 101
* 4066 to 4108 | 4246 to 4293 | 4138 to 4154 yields 0.29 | 108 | 96.5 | 104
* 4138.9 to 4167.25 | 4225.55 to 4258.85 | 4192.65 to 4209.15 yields 1.08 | 102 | 96.3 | 98.8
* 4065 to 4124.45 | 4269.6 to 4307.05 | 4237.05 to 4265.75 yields 1.19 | 108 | 98.9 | 101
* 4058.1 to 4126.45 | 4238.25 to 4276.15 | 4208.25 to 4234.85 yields 1.21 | 108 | 96.4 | 99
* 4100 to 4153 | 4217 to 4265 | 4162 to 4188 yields 1.44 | 108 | 96.4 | 103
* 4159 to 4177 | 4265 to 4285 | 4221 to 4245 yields 0.29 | 97.4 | 96.2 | 96.7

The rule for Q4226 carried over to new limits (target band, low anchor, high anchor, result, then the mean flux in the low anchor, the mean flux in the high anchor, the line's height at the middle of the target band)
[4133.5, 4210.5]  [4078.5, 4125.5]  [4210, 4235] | 1.8 angstroms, 109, 94.2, 101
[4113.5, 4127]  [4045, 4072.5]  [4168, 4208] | -1.7 angstroms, 104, 95.2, 99.8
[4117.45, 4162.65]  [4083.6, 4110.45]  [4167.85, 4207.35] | -1.9 angstroms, 109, 95.2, 103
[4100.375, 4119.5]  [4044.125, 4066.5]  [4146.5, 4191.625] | -1.4 angstroms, 103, 99.7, 102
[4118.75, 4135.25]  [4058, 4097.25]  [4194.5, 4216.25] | -2.0 angstroms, 107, 91.2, 101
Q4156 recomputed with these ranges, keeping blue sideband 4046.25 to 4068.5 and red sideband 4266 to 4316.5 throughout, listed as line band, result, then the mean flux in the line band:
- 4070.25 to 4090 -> -0.8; 108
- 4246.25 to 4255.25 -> 0.4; 96.4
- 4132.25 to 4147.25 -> -0.2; 103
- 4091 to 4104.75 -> -0.8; 109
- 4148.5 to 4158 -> -0.5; 107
